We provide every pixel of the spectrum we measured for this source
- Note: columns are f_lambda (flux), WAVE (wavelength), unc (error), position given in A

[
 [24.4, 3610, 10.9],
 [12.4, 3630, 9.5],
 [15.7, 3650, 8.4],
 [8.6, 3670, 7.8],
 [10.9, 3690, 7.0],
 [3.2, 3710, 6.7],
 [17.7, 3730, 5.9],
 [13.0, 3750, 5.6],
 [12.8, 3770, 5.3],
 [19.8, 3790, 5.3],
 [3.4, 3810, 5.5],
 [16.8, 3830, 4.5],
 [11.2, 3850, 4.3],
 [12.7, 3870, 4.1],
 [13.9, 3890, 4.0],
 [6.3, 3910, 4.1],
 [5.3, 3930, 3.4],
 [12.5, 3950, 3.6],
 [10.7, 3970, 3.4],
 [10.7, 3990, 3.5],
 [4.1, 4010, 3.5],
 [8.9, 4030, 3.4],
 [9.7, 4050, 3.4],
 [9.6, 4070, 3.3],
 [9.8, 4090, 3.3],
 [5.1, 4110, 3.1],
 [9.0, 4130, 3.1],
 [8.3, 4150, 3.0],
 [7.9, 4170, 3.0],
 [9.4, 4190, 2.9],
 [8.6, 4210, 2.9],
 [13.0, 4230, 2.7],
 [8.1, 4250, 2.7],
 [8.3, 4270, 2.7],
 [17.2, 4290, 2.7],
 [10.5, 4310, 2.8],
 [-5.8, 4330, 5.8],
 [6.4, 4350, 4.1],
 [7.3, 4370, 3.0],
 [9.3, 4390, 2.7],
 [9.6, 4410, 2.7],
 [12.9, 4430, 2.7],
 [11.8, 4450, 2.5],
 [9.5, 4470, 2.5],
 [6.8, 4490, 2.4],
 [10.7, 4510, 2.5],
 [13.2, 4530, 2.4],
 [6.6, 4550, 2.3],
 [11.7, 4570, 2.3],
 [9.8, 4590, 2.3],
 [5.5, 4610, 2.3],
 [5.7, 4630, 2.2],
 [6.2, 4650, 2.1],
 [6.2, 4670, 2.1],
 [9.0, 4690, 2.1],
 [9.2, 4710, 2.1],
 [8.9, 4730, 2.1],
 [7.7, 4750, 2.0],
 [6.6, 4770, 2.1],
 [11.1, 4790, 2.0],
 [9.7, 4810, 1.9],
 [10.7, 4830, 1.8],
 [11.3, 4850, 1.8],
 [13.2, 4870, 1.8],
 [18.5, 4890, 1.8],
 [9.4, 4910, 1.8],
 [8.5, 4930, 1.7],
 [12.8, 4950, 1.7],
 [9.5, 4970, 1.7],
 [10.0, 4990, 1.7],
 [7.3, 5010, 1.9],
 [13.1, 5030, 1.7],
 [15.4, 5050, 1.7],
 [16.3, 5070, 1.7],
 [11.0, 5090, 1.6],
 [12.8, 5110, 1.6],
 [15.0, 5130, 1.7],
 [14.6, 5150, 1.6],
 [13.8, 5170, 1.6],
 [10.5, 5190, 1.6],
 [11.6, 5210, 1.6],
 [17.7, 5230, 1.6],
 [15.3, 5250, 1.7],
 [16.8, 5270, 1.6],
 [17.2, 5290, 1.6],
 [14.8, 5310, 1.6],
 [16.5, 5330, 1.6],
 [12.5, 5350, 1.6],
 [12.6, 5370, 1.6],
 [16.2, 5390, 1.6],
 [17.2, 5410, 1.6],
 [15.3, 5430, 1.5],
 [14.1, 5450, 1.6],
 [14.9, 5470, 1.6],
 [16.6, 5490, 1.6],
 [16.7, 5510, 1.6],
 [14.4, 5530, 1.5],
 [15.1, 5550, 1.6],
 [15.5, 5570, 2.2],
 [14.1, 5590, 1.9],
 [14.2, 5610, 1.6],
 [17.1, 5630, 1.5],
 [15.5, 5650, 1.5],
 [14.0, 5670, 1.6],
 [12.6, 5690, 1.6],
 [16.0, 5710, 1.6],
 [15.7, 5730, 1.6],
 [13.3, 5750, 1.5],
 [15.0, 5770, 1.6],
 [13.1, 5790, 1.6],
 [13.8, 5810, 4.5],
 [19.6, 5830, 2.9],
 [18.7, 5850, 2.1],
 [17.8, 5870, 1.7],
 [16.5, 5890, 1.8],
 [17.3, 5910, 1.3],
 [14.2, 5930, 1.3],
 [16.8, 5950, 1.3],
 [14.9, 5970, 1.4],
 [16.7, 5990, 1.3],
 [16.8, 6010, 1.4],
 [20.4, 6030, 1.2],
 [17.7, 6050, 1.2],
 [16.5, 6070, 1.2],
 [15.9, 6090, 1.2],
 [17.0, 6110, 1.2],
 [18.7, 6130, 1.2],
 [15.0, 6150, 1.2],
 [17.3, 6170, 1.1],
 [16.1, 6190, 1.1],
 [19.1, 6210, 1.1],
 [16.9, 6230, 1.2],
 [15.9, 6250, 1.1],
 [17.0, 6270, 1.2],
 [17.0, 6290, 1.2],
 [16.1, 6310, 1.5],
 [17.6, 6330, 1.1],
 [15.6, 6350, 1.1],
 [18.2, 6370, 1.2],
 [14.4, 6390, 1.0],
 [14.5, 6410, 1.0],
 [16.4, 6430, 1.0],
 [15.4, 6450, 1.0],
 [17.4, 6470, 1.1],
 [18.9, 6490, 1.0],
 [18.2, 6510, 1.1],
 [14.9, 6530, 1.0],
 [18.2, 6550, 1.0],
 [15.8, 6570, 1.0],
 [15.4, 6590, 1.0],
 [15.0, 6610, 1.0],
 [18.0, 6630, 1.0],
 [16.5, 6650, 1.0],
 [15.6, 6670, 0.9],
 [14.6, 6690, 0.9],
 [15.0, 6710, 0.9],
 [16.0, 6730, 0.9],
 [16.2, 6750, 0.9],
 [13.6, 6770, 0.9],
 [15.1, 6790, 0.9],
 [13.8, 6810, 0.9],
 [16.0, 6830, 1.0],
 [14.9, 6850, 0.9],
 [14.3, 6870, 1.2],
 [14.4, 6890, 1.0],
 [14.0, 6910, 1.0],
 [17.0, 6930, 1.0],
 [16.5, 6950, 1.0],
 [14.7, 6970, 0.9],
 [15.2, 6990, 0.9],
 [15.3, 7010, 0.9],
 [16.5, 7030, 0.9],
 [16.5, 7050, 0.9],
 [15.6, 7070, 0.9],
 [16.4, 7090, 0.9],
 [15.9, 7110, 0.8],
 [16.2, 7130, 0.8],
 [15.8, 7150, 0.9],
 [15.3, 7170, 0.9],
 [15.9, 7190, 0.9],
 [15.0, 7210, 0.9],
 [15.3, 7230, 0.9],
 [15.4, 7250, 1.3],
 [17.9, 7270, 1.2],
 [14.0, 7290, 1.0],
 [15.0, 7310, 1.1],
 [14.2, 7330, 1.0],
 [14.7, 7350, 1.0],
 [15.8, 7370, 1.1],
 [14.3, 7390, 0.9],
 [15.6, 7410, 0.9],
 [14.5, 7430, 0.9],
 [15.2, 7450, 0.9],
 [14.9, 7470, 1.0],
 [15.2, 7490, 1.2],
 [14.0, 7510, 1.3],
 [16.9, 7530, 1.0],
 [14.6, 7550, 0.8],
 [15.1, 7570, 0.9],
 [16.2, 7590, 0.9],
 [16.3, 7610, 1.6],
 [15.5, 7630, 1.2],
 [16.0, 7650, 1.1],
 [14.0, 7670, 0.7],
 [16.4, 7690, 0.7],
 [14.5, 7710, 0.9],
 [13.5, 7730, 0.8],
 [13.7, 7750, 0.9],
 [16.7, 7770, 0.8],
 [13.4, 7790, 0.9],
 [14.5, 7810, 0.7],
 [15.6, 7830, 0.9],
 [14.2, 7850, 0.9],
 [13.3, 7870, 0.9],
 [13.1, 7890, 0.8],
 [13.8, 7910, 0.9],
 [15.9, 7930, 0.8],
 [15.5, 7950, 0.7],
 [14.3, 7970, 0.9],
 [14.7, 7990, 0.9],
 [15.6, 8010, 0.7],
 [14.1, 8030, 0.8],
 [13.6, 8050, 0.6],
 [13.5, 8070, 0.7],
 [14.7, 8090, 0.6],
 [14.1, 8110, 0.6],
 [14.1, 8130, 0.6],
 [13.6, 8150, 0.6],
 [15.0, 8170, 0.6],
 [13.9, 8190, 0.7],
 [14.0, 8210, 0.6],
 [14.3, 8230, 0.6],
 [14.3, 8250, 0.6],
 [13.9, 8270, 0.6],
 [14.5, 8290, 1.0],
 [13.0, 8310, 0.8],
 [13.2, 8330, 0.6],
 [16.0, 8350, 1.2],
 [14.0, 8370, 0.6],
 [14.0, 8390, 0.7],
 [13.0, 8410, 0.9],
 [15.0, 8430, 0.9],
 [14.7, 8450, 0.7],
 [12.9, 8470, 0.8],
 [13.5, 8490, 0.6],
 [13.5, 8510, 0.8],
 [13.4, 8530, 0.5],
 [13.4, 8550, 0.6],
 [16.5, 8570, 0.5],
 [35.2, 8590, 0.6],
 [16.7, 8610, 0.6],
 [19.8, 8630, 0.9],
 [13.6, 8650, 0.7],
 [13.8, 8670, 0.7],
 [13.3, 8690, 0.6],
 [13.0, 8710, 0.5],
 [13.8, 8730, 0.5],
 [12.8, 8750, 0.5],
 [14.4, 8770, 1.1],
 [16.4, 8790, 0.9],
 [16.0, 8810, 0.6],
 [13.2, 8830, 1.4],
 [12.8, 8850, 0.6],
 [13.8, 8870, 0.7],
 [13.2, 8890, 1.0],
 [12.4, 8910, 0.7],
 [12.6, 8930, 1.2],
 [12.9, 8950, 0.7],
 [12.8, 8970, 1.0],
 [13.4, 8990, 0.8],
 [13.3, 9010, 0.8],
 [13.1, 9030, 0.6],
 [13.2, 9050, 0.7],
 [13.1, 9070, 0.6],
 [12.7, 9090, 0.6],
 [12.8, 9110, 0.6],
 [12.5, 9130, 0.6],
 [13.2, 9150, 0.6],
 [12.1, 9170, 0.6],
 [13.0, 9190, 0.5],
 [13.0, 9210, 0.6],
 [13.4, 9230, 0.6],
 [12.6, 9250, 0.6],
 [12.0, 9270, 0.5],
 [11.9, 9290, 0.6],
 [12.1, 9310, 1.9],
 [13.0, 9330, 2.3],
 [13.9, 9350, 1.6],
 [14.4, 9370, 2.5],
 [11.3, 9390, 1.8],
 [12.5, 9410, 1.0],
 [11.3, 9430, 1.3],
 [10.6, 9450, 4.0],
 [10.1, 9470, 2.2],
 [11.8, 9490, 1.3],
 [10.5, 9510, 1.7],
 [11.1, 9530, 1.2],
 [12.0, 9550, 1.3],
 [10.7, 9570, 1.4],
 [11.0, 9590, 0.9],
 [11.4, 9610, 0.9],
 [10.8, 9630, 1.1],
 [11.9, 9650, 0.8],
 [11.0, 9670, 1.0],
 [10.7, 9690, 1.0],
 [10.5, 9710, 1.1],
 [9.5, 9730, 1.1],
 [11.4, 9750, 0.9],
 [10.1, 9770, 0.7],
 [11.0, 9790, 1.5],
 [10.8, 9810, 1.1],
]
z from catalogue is 0.31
